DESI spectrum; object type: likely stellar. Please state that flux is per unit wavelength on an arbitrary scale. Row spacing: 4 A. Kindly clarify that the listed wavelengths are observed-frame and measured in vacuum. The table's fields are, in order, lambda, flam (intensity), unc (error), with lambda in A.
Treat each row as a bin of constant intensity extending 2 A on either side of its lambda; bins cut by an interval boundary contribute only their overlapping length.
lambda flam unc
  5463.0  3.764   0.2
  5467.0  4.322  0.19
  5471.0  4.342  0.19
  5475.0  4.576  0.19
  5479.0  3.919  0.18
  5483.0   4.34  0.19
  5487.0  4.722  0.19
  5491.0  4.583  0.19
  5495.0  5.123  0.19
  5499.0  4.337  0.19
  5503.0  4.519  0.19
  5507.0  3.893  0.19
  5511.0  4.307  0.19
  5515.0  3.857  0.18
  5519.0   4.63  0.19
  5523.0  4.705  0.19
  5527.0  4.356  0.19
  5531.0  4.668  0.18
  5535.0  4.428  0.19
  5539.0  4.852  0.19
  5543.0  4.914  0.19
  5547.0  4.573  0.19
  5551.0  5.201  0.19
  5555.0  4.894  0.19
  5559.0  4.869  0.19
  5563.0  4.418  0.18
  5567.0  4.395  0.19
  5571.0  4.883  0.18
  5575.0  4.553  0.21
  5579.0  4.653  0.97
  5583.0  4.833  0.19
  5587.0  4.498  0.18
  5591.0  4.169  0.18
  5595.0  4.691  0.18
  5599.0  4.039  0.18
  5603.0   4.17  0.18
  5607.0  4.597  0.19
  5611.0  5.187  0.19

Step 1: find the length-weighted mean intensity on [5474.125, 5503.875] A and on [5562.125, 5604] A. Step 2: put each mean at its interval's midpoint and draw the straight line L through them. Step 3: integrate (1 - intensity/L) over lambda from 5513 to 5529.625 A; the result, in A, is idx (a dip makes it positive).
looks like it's 0.4 A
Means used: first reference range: 4.51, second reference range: 4.49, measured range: 4.4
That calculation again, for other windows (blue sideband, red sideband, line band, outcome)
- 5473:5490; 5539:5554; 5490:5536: 1.9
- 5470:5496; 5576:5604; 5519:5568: -2.4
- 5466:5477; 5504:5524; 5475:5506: -1.0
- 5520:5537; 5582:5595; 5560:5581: -0.4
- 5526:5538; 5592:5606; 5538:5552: -1.2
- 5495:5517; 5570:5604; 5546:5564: -1.7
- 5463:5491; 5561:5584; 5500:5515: 0.8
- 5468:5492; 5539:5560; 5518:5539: 0.7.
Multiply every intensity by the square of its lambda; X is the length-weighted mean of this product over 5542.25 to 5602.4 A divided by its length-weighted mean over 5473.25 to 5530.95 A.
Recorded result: 1.1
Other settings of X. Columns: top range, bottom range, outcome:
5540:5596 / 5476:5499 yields 1.07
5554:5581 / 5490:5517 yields 1.09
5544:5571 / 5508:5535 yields 1.09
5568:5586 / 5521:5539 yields 1.04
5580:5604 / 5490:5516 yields 1.04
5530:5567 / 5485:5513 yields 1.07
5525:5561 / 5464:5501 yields 1.09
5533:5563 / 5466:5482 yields 1.15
